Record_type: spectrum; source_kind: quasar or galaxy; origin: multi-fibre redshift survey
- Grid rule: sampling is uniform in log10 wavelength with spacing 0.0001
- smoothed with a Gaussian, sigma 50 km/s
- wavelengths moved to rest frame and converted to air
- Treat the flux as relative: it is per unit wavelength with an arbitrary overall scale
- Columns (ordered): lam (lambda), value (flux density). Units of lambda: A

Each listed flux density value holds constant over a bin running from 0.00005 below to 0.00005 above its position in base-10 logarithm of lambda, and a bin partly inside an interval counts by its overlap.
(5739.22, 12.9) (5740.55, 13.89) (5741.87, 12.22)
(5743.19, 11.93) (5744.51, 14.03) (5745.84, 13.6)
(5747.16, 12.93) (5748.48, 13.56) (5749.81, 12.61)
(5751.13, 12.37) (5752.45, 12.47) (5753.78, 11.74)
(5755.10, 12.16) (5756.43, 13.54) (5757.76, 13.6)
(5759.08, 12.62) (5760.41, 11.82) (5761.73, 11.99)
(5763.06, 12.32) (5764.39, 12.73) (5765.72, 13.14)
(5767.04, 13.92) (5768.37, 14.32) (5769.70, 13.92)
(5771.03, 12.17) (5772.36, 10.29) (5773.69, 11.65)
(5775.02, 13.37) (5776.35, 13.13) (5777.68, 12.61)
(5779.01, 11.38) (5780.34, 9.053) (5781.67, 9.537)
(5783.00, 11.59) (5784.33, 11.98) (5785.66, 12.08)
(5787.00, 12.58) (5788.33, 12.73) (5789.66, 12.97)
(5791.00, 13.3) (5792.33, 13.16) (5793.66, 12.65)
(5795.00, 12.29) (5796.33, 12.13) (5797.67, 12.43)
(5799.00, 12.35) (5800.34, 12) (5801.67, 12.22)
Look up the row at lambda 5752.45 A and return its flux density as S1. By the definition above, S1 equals 12.47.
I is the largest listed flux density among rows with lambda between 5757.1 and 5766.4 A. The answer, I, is 13.6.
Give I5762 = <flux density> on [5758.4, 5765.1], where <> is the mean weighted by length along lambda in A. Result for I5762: 12.3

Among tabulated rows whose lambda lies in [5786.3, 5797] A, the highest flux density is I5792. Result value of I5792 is 13.3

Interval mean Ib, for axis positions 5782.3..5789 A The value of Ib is 12.2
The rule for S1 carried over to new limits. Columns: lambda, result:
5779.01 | 11.38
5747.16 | 12.93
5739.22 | 12.9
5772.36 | 10.29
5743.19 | 11.93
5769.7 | 13.92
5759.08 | 12.62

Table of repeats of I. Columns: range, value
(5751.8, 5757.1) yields 13.54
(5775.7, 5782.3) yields 13.13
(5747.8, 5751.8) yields 13.56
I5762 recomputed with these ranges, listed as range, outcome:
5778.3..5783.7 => 10.4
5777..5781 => 11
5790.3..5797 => 12.7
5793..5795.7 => 12.5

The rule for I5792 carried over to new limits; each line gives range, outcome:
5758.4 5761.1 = 12.62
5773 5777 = 13.37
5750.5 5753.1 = 12.47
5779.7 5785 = 11.98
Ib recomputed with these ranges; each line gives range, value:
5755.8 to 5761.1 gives 12.9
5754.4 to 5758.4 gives 13.1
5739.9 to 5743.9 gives 12.7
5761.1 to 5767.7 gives 12.8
